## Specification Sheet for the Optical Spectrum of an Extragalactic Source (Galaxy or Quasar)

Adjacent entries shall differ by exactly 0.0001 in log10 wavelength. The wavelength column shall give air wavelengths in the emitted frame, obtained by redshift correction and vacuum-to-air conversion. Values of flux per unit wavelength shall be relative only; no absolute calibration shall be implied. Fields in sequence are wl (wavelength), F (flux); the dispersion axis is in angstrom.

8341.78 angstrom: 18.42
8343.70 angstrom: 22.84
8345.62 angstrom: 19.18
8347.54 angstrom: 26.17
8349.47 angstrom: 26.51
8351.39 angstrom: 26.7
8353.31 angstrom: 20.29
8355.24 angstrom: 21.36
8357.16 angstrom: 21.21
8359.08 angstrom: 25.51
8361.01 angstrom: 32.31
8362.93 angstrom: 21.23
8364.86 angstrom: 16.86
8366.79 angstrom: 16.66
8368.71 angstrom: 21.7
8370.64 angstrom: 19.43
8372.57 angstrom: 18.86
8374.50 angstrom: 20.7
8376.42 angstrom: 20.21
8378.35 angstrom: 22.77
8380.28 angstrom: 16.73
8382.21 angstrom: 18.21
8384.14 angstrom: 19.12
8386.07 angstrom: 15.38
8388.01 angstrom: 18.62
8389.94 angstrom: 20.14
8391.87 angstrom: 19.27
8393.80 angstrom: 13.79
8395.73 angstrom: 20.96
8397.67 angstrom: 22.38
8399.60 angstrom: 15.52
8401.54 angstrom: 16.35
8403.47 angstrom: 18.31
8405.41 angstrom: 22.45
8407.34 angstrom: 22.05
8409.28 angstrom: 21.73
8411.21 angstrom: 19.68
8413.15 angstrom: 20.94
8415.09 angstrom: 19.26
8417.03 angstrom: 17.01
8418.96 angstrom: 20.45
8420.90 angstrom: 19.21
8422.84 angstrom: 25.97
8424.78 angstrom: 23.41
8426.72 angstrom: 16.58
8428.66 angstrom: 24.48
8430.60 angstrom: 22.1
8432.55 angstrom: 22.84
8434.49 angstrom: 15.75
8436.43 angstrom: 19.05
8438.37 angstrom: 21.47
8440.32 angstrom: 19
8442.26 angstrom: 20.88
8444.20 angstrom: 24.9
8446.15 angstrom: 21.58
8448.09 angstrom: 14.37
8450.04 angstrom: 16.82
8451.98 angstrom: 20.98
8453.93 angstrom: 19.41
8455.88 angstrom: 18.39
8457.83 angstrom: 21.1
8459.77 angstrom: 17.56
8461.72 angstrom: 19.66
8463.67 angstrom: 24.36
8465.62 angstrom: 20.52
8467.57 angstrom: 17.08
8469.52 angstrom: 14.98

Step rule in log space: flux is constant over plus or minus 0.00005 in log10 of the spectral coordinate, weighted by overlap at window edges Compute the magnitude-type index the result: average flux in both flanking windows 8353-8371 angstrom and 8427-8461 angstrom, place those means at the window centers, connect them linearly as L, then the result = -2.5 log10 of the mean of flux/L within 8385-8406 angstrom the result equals 0.15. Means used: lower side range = 21.8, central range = 18.4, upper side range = 20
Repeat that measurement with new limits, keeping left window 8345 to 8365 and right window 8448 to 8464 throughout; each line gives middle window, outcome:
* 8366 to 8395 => 0.20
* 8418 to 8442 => -0.02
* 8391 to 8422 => 0.11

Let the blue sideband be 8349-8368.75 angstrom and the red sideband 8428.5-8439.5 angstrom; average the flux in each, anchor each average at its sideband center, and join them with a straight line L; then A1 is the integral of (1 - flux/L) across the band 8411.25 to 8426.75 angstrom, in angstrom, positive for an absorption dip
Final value 0.4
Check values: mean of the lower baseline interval 22.7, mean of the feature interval 20.5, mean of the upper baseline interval 20.6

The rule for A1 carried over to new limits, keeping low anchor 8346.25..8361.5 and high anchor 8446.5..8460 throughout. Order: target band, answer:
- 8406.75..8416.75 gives 0.3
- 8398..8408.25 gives 1.2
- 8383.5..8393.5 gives 1.9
